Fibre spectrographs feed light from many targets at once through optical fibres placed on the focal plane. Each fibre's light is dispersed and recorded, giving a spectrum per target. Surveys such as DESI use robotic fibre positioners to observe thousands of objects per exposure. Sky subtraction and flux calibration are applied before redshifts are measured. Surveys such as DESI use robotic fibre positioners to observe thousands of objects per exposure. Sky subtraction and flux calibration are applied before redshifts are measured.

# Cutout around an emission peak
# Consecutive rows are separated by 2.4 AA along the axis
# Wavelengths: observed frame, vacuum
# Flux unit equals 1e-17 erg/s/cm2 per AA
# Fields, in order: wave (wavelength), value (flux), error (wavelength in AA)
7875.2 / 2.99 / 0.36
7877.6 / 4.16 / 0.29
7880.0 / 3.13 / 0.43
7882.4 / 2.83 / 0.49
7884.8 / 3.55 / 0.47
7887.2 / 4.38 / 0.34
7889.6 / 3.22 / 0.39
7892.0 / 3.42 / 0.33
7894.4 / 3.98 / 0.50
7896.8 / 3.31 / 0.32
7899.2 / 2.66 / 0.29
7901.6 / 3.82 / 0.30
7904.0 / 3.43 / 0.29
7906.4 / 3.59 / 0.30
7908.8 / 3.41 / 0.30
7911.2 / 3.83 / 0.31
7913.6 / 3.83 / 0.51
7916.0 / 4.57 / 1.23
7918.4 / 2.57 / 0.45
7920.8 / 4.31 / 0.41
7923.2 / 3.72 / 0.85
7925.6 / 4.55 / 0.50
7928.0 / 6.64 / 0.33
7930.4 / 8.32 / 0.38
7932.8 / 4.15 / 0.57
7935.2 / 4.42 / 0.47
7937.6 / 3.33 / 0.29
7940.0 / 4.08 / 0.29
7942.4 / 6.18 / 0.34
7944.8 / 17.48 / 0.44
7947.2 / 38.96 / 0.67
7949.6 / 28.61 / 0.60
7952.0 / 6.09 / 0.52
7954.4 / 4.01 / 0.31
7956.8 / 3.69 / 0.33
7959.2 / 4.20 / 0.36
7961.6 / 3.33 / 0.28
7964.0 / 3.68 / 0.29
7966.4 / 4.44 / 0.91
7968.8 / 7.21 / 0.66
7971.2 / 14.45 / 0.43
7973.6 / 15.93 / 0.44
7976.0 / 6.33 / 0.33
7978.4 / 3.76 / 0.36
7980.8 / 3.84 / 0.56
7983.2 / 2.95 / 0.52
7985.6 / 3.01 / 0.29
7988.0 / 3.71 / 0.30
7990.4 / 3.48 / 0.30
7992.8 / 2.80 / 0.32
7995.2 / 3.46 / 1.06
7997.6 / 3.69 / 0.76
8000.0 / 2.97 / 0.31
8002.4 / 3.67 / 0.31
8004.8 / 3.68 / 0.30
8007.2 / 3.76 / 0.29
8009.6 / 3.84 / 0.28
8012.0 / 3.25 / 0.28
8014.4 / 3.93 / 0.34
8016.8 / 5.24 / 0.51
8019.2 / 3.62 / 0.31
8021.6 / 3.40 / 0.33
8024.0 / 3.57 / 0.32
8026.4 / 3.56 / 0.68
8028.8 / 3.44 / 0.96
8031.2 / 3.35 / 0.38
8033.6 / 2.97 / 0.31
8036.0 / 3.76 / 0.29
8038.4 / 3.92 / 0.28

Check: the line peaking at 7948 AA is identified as H-alpha 6563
